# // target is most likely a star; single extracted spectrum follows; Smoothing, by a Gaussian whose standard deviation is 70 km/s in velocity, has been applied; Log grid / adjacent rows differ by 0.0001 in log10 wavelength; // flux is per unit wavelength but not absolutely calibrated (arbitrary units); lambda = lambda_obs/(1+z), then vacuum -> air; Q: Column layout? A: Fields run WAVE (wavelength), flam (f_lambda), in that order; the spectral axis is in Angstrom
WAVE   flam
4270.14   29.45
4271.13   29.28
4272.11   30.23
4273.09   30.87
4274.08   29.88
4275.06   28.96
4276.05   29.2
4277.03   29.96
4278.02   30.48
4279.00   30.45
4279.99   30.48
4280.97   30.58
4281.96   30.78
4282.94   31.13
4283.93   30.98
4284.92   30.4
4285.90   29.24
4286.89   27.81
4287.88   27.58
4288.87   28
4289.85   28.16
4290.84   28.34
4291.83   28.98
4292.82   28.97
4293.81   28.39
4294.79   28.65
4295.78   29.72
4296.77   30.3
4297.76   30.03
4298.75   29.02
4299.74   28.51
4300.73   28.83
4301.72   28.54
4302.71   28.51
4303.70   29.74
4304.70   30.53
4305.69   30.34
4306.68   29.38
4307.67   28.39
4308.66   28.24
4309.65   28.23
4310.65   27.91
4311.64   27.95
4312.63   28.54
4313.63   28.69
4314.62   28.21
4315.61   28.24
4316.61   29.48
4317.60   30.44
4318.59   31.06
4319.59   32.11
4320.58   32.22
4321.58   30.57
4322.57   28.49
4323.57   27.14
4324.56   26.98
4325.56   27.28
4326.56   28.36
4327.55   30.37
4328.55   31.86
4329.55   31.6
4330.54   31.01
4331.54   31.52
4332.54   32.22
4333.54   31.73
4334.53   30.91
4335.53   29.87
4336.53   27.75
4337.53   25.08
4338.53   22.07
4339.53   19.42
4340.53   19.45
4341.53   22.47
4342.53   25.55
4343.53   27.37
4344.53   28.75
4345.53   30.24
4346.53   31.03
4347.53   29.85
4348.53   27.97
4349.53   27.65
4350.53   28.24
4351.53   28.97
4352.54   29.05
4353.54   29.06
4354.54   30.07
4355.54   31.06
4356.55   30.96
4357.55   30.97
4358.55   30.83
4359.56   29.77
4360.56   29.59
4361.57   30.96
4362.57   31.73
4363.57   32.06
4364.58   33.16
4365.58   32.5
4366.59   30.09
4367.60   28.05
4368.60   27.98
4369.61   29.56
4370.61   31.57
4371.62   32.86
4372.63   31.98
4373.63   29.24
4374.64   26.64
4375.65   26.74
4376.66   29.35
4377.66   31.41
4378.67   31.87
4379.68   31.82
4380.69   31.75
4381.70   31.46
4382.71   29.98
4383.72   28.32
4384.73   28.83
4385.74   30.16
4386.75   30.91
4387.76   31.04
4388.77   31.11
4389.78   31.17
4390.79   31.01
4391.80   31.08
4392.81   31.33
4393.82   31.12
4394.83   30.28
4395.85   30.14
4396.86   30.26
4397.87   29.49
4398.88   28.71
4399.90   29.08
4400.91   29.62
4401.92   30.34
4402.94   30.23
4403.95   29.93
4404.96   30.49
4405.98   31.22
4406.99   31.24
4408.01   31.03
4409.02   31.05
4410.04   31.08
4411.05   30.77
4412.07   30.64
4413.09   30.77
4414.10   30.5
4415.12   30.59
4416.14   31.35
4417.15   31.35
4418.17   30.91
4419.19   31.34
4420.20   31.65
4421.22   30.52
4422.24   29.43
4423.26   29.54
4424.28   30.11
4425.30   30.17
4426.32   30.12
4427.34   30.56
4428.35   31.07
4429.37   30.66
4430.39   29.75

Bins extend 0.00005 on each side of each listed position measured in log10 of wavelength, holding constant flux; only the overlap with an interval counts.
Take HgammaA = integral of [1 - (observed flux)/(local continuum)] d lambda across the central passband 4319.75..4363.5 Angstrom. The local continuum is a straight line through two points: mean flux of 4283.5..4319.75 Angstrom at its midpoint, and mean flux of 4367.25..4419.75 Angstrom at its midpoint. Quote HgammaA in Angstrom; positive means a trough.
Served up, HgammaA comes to 1.18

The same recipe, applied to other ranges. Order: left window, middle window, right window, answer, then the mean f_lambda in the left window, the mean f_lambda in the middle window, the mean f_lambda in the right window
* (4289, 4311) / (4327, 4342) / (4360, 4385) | 0.9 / 29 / 27.8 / 30.4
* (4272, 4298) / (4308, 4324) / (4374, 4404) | 0.3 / 29.6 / 29.2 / 30.2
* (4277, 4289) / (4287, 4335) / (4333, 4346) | -2.3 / 29.9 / 29.4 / 26.2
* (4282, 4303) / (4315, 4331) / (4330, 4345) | -1.2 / 29.1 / 29.8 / 27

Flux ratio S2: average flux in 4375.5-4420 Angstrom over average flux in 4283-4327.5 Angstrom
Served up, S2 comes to 1.1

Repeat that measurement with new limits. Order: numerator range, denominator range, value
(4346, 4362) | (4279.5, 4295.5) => 1.02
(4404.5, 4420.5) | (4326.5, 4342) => 1.11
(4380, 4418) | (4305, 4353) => 1.07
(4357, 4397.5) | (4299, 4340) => 1.05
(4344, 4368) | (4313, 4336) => 1.00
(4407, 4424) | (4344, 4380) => 1.02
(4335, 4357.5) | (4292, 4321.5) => 0.94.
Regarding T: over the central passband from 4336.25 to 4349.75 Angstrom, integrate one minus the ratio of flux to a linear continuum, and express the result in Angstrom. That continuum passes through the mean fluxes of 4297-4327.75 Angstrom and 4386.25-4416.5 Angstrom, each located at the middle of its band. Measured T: 1.66 Angstrom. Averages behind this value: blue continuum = 29.1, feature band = 26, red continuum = 30.6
